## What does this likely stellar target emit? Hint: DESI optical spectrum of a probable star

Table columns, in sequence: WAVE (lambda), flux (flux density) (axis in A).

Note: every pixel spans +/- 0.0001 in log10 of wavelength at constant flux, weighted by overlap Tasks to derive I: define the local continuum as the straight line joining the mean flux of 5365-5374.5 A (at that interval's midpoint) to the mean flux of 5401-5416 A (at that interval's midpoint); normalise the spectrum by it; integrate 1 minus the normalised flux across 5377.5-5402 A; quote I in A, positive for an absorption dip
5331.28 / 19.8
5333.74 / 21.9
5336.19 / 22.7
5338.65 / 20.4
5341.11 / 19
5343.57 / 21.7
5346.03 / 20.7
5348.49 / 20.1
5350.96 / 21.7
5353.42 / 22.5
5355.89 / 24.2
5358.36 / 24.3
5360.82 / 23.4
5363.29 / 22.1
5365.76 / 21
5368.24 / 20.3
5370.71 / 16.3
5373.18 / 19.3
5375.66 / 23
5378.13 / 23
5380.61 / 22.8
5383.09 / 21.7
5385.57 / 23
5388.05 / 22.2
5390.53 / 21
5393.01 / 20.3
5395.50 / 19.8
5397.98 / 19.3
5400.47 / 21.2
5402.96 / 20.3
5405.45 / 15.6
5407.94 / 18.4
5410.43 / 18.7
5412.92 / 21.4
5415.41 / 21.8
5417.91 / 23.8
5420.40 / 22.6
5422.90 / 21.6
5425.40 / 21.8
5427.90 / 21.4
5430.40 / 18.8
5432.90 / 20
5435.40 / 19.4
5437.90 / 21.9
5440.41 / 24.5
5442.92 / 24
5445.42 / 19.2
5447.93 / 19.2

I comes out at -2.7 A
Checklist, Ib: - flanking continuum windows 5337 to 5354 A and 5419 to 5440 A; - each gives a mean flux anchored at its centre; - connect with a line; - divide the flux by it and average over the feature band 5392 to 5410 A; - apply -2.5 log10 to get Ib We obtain 0.10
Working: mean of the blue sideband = 20.9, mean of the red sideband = 21.1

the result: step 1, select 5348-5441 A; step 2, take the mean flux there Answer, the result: 21.2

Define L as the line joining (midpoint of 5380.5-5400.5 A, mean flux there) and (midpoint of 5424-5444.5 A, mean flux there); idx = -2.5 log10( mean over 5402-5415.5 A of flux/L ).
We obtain 0.11 mag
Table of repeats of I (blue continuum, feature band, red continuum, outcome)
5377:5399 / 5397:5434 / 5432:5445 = 2.1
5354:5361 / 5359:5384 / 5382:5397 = 1.5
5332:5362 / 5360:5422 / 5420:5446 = 2.1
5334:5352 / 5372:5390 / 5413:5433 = -0.7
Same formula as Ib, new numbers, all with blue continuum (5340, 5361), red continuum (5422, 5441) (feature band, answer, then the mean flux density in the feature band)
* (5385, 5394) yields -0.004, 21.6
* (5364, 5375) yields 0.114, 19.5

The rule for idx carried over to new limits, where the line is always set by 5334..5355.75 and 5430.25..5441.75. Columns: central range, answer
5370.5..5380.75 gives 0.01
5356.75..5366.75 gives -0.08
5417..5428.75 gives -0.05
